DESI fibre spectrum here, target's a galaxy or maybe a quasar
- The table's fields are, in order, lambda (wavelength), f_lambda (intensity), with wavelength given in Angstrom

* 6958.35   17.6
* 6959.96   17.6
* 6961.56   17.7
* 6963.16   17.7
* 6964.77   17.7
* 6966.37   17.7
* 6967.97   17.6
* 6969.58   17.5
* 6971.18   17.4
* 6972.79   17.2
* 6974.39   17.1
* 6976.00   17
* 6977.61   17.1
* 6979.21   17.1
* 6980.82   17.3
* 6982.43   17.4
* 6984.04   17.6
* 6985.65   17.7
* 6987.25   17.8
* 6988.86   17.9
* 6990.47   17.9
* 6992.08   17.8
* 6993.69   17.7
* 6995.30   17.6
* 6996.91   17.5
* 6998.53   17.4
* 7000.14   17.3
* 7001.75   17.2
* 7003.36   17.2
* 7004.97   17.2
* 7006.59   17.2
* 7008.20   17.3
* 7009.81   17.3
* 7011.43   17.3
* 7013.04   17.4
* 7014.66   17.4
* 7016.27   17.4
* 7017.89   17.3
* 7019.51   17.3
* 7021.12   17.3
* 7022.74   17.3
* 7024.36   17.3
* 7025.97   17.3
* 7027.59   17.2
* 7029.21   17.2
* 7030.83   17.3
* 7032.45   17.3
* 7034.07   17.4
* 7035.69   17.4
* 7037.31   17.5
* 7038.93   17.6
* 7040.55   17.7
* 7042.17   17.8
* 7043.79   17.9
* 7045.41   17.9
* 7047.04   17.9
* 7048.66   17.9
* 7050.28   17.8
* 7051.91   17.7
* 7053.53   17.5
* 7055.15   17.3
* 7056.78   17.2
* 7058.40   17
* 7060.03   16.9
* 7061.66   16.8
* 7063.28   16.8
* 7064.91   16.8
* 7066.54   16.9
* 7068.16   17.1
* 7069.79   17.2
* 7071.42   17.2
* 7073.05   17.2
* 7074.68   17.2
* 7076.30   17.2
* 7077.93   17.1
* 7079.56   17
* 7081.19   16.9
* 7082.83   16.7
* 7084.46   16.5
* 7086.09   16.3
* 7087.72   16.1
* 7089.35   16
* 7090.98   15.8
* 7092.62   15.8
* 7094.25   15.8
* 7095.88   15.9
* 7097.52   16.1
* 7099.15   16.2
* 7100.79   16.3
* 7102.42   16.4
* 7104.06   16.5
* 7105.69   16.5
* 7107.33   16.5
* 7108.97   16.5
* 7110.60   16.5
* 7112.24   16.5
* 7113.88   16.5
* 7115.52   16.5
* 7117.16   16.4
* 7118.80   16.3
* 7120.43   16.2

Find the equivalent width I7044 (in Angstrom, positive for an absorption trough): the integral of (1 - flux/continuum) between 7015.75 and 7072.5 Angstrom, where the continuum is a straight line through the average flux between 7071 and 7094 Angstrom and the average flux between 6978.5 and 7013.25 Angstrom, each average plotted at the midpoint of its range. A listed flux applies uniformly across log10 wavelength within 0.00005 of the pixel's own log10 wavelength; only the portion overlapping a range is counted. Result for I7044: -1.2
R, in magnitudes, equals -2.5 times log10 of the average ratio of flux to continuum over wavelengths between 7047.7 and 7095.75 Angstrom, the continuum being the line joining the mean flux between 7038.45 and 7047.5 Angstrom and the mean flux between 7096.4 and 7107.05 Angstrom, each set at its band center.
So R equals 0.01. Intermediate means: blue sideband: 17.8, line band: 16.9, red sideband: 16.3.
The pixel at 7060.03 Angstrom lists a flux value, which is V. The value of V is 16.9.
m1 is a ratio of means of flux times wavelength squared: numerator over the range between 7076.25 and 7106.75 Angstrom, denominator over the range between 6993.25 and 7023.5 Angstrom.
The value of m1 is 1.0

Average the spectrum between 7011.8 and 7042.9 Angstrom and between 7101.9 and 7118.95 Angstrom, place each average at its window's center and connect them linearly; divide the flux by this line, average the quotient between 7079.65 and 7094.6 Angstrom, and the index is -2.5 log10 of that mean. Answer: 0.03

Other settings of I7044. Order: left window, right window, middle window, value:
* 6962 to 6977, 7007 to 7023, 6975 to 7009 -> -0.1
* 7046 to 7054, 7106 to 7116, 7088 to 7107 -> 0.7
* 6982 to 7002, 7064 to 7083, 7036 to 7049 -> -0.4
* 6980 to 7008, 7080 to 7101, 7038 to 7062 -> -1.1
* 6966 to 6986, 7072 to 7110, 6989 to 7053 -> -1.8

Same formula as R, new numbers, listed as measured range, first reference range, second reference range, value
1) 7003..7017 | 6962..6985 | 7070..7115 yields -0.01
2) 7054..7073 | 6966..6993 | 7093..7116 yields -0.02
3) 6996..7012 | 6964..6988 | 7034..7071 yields 0.01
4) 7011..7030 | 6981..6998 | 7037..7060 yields 0.02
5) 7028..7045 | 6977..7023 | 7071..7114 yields -0.03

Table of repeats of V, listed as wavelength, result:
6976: 17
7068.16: 17.1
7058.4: 17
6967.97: 17.6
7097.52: 16.1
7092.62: 15.8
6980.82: 17.3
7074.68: 17.2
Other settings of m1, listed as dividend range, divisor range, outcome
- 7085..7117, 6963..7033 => 0.96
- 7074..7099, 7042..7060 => 0.94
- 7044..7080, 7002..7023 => 1.01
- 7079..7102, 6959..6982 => 0.97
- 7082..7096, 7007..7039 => 0.95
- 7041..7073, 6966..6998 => 1.01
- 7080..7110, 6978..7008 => 0.96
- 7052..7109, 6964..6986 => 0.99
